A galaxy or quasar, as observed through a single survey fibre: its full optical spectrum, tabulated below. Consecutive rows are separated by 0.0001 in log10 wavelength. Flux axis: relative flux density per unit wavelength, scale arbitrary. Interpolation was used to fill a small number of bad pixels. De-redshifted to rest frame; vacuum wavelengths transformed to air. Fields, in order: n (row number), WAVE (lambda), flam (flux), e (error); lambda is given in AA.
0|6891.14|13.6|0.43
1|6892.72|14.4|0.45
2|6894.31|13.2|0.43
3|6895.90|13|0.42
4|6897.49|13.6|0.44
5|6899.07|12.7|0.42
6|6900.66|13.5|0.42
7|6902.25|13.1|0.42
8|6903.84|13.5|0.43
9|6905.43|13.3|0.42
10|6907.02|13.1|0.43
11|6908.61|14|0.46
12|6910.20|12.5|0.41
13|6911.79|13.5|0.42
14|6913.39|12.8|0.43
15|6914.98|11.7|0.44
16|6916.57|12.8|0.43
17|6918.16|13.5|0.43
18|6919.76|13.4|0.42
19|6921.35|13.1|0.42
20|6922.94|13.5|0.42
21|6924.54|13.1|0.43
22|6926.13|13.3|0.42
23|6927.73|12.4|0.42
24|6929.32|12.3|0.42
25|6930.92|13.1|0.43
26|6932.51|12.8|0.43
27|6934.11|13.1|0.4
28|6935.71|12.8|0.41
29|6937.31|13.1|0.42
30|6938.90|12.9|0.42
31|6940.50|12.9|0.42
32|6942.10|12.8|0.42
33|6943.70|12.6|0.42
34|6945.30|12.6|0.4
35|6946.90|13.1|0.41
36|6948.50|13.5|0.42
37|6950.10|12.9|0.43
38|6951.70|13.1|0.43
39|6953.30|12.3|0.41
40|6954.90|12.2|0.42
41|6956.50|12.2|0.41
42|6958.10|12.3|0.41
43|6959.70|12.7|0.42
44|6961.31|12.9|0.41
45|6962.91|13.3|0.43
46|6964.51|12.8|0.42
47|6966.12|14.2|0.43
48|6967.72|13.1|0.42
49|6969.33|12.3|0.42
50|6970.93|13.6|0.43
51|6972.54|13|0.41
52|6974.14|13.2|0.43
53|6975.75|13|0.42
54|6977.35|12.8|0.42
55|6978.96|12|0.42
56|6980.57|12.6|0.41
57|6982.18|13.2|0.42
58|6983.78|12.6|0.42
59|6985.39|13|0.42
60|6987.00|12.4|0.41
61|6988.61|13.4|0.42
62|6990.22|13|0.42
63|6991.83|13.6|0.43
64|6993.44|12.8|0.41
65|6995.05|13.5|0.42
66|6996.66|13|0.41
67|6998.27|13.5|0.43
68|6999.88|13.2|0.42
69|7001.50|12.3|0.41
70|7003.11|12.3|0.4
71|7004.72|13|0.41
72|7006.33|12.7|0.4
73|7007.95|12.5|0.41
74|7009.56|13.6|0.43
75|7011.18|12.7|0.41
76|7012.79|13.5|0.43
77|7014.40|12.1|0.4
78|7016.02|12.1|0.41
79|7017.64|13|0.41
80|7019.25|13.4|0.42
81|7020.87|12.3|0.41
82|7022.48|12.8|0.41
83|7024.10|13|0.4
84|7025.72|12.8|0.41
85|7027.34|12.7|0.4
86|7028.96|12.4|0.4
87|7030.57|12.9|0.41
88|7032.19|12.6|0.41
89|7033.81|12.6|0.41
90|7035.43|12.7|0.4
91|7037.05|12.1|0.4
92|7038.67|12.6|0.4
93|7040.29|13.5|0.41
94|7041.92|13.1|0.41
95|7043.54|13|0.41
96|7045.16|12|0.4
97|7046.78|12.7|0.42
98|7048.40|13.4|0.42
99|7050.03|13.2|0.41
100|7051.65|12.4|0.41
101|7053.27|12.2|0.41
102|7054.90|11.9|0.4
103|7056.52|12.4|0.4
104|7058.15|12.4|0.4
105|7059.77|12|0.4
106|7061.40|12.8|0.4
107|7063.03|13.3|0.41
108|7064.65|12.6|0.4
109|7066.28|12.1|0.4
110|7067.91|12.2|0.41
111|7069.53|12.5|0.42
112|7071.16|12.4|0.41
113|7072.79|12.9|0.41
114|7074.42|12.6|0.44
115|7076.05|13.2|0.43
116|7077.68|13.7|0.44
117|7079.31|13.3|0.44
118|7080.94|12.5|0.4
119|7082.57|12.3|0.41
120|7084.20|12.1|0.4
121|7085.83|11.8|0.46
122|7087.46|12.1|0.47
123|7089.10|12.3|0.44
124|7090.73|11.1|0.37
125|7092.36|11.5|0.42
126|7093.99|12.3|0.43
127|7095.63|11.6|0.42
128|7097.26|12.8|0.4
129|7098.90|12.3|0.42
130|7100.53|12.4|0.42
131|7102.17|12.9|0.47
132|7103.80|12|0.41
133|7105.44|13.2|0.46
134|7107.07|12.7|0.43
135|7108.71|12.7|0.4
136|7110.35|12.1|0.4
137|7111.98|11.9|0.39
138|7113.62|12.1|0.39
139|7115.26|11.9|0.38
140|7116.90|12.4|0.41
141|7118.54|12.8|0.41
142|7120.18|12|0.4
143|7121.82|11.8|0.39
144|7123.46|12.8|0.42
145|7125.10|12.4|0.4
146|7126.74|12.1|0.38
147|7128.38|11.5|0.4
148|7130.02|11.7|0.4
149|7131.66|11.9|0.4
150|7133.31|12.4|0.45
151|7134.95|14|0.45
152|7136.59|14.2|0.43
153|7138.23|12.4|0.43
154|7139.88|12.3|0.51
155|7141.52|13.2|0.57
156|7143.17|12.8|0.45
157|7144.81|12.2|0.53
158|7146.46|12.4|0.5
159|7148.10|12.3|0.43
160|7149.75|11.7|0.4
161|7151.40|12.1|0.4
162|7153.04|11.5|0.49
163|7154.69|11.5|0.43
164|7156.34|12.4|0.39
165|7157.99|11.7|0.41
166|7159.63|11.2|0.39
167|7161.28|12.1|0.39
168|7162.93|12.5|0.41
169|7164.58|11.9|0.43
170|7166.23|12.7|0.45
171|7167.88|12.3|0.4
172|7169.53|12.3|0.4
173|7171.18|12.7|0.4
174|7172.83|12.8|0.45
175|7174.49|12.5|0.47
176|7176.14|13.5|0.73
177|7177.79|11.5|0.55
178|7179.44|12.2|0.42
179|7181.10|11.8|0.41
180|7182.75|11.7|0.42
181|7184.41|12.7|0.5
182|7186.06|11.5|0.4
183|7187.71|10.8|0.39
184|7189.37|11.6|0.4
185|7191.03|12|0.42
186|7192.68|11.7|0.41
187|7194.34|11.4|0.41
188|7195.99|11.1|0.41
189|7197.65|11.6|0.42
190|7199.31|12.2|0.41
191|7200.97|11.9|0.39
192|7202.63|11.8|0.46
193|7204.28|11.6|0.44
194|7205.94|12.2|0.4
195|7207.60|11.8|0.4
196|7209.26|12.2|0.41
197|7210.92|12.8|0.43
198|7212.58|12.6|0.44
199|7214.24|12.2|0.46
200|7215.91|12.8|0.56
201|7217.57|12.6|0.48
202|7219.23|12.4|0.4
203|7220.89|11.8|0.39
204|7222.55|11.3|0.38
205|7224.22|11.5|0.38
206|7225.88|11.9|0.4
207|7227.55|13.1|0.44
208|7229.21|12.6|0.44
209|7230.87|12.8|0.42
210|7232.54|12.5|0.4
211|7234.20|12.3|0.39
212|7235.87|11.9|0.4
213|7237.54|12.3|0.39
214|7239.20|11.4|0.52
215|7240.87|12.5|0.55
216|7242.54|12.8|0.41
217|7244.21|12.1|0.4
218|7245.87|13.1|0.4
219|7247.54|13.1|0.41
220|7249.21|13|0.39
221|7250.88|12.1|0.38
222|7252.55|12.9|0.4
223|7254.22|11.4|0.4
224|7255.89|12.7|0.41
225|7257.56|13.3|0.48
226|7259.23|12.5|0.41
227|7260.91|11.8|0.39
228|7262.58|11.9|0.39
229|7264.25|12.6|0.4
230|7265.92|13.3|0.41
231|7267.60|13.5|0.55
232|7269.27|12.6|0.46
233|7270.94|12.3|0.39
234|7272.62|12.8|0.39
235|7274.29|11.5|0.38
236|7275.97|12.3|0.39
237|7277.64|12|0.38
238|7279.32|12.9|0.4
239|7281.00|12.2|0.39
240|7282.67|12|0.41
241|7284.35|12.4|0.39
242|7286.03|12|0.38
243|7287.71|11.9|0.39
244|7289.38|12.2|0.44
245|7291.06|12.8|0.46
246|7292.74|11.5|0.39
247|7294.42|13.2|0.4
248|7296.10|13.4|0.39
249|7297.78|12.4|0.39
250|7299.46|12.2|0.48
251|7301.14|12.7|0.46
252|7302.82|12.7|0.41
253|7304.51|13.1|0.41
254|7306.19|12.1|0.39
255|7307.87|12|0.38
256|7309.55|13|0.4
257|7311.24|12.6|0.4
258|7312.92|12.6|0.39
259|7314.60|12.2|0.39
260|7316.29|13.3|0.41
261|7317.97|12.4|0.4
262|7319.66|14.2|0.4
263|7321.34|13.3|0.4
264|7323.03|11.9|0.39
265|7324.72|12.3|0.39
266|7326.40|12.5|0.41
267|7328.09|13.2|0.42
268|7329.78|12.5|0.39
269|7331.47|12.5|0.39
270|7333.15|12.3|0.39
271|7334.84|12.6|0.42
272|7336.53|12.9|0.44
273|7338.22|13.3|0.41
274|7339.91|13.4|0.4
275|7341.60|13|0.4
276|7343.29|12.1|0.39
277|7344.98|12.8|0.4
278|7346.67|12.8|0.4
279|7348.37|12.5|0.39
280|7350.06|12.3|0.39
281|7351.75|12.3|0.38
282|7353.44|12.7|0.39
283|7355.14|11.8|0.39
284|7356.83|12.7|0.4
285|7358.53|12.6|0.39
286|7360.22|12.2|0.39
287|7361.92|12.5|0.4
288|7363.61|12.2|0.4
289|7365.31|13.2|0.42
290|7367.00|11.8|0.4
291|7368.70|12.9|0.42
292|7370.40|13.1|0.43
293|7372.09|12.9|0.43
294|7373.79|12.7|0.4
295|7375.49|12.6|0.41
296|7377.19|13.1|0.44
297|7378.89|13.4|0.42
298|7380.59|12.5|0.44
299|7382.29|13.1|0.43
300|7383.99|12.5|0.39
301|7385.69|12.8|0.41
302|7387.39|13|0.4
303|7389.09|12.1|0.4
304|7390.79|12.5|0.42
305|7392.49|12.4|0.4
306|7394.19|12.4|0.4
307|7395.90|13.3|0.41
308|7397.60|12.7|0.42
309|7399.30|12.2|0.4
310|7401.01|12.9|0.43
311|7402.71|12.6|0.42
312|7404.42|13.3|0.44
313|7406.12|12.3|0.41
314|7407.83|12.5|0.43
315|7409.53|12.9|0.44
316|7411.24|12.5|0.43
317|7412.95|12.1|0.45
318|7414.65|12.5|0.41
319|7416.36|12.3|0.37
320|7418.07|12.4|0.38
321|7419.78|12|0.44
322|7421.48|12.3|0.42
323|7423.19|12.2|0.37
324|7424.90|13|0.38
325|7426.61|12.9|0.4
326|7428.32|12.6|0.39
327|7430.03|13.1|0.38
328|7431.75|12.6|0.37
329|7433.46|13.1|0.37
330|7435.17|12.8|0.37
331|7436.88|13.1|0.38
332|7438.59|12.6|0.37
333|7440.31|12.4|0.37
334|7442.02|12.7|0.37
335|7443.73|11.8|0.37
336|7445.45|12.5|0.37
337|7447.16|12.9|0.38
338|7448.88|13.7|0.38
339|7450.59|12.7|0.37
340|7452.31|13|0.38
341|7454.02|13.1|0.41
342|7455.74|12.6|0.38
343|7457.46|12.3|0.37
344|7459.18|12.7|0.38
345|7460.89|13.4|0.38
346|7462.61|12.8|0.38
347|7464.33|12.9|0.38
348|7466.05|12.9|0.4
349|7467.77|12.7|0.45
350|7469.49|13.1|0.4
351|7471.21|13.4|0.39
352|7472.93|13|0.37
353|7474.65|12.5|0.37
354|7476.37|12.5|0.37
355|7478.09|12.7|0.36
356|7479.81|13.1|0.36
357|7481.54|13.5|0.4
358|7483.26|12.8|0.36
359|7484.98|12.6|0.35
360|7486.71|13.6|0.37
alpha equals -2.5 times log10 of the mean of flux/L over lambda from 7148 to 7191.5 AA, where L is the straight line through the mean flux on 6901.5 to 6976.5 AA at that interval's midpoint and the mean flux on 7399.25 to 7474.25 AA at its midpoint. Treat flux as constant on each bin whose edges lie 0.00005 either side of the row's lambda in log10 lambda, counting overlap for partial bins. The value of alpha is 0.07 mag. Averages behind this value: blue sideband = 13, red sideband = 12.7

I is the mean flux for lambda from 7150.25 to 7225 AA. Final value 12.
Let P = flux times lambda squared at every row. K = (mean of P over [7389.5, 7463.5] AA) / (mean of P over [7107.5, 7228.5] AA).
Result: 1.1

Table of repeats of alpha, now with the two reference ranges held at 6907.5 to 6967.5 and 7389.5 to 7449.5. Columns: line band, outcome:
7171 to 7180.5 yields 0.02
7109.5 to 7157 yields 0.04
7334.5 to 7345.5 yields -0.02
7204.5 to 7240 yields 0.05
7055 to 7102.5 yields 0.04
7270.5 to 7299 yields 0.03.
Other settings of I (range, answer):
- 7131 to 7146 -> 12.8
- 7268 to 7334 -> 12.5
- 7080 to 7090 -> 12.2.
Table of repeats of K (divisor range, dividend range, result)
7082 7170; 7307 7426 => 1.10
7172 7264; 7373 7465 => 1.10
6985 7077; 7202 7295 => 1.03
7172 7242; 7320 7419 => 1.09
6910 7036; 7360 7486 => 1.12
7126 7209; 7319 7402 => 1.10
